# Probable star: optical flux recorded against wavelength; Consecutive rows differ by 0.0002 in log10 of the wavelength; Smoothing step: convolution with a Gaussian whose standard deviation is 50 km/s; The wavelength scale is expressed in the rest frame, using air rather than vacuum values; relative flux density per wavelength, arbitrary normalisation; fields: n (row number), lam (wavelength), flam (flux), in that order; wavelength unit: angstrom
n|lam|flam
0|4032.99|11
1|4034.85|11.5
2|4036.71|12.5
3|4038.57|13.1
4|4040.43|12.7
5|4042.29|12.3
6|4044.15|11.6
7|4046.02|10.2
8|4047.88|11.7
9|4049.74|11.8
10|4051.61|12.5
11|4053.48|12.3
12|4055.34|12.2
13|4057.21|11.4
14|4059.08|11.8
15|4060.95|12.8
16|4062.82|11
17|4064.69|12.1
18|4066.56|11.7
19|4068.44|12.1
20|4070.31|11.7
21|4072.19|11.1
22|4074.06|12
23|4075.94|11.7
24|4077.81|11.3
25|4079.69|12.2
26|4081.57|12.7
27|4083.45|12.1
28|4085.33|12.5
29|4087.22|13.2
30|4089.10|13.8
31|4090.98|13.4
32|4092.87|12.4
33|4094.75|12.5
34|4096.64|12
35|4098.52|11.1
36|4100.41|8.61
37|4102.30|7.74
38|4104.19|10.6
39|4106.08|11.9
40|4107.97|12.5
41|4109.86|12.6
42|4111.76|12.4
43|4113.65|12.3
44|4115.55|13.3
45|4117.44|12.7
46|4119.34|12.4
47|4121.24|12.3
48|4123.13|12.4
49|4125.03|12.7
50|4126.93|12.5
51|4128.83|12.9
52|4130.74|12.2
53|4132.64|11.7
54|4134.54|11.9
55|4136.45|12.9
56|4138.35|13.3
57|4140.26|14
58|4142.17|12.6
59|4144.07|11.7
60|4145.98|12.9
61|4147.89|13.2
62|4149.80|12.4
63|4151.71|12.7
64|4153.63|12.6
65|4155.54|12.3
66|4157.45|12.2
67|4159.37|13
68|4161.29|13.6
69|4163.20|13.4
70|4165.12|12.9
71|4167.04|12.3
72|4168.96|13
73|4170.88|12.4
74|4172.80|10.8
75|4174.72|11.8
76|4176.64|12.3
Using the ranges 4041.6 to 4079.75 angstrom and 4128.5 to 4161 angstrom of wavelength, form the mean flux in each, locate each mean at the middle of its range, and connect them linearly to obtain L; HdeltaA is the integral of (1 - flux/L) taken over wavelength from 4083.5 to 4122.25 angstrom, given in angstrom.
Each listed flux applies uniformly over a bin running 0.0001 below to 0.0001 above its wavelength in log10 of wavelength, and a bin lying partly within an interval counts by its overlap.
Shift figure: 0.6 angstrom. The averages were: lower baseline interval 11.8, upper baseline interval 12.6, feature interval 12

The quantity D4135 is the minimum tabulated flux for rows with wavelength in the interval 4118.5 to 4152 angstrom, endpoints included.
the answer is 11.7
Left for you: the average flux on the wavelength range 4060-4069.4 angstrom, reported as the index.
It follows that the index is 11.9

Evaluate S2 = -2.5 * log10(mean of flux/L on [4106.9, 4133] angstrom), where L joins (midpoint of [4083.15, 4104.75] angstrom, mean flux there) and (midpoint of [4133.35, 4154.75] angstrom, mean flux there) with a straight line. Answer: -0.03 mag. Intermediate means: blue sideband 11.7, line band 12.5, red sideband 12.7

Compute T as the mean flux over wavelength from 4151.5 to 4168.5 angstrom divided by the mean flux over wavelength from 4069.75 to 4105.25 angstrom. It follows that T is 1.1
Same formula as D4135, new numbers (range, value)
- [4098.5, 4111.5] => 7.74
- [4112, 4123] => 12.3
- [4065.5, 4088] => 11.1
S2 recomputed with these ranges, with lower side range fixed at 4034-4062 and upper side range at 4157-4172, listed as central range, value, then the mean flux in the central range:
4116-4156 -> 0.004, 12.6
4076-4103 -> 0.041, 11.9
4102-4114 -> 0.077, 11.6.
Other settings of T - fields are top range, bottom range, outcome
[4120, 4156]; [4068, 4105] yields 1.07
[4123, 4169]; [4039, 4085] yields 1.07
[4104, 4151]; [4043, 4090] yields 1.05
